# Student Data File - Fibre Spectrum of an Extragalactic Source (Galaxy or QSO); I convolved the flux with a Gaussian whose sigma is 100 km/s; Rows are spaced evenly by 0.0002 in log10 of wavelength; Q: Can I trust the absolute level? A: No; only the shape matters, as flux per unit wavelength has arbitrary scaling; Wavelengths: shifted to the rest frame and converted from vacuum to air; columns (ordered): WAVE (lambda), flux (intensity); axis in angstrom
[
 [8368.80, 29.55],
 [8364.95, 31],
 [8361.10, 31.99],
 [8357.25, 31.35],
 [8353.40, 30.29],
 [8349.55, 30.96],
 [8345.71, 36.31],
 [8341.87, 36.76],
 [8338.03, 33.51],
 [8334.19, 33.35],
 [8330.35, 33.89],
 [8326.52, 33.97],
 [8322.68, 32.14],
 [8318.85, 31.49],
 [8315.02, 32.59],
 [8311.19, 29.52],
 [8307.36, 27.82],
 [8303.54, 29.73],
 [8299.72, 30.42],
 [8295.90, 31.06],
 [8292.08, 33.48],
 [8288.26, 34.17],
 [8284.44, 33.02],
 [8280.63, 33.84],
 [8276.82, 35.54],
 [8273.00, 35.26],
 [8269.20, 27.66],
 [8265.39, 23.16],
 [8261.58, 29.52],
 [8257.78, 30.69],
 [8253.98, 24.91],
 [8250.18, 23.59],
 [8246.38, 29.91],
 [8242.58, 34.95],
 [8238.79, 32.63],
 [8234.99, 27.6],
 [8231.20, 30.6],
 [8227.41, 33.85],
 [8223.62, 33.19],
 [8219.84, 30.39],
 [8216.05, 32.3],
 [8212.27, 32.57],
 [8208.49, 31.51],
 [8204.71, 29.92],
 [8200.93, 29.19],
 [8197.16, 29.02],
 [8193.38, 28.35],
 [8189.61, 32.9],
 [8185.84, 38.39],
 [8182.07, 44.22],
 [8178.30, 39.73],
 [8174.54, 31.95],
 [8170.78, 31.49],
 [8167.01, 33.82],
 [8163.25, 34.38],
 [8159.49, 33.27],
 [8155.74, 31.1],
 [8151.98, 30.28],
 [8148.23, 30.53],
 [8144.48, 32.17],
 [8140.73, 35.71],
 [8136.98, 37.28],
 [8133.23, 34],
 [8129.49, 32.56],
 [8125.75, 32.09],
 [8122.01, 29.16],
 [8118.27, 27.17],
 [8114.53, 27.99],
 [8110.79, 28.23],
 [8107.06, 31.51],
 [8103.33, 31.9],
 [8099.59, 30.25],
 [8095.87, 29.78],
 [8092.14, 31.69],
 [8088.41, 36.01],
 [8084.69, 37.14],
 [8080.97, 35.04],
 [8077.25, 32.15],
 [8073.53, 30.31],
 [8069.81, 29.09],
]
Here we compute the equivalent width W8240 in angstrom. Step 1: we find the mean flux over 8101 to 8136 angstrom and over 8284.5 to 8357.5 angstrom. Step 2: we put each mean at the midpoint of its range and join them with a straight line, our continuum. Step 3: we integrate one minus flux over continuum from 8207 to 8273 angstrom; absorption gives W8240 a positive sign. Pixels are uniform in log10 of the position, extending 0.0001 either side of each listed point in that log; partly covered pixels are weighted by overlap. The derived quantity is 3.2 angstrom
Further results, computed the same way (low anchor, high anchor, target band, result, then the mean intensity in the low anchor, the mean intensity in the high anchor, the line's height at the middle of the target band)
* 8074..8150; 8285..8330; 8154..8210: -2.4 angstrom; 32.1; 31.6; 31.9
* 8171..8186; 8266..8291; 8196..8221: 3.8 angstrom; 37.8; 32.7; 36.3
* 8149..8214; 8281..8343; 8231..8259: 2.9 angstrom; 33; 32.3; 32.7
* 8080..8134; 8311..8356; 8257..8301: 1.5 angstrom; 31.5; 33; 32.6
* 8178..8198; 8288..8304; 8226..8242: 1.2 angstrom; 35.4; 31.7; 33.8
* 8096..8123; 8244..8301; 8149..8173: -2.0 angstrom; 29.5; 30.5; 29.8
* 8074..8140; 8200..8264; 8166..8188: -3.9 angstrom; 32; 30.4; 31.1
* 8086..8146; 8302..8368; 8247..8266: 3.1 angstrom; 31.8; 32.1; 32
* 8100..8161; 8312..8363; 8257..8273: 2.0 angstrom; 31.5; 32.9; 32.4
